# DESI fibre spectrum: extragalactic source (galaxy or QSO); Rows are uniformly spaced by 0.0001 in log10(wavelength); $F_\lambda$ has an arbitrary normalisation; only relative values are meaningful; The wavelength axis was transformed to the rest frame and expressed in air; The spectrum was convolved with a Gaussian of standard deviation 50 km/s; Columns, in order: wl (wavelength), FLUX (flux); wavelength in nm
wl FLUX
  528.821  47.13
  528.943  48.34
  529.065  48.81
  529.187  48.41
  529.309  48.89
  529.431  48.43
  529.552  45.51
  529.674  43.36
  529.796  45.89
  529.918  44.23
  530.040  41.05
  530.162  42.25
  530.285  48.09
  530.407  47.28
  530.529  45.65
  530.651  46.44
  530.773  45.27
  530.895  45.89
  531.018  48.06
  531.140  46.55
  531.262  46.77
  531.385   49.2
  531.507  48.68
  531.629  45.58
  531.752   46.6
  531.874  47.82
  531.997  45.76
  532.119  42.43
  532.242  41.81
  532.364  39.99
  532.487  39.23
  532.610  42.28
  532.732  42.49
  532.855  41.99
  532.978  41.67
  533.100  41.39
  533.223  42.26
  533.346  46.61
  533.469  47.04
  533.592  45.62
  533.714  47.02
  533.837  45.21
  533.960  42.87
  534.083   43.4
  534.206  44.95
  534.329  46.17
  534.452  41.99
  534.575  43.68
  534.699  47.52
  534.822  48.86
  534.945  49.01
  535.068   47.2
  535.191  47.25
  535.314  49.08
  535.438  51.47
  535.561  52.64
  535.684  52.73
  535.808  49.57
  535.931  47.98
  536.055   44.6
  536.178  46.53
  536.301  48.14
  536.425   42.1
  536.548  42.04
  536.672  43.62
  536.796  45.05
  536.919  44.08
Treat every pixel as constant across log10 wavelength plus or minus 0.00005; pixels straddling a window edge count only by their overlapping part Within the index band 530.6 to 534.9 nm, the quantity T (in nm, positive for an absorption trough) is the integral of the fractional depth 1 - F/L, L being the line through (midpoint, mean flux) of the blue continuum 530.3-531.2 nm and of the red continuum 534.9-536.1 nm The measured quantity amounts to 0.25 nm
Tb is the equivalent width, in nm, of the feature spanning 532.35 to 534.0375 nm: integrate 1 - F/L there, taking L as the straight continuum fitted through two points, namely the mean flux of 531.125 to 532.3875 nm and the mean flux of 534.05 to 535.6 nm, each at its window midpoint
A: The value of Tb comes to 0.11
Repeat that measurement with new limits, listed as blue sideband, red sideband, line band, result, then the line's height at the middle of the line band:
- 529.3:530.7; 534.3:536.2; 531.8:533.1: 0.11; 46.6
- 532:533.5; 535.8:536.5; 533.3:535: -0.06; 44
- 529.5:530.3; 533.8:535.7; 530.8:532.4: -0.03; 45.1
